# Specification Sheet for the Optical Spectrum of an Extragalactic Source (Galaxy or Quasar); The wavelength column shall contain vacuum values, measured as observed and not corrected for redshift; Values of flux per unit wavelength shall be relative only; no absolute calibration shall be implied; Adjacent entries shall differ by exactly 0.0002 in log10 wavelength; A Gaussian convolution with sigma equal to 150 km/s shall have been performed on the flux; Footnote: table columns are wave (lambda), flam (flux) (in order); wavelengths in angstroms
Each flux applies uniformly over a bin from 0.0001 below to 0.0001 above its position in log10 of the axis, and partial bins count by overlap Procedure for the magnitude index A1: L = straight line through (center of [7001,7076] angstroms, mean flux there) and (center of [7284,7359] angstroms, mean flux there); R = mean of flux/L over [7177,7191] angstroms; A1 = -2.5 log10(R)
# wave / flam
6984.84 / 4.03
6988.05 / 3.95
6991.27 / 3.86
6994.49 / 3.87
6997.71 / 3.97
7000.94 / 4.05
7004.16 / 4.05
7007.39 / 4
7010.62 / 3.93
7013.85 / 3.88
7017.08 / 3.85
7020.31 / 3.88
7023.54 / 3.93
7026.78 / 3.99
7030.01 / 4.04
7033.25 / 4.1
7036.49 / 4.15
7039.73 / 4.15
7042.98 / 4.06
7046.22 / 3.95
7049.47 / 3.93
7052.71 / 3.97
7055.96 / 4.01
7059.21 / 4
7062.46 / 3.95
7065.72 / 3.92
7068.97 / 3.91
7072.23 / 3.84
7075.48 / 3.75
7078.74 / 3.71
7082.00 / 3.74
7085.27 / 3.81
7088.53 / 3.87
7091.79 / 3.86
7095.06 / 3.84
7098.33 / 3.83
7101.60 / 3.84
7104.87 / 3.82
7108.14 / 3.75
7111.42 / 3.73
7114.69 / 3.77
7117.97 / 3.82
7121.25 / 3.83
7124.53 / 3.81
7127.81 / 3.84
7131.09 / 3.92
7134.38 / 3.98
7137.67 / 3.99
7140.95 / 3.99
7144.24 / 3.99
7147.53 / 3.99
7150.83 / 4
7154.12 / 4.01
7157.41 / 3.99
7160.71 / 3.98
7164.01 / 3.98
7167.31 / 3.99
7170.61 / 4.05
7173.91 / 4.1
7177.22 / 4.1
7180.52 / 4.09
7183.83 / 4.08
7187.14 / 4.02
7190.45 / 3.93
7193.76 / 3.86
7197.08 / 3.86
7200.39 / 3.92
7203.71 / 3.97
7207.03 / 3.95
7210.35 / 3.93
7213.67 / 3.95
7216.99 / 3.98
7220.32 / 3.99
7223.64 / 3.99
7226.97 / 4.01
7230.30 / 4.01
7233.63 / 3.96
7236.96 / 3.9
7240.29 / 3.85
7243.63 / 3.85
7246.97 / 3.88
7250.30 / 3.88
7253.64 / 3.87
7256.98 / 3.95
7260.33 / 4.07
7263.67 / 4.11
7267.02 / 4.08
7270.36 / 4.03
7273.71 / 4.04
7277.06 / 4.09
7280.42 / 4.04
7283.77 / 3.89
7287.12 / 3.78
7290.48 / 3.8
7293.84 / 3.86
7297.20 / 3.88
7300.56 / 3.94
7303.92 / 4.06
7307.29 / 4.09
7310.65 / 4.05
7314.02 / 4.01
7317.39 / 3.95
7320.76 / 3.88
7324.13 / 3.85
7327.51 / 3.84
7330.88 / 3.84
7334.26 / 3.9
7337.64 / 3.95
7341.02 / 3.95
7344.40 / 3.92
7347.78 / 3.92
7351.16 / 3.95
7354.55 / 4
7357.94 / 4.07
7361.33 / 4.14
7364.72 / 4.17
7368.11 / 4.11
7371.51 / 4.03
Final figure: -0.03 mag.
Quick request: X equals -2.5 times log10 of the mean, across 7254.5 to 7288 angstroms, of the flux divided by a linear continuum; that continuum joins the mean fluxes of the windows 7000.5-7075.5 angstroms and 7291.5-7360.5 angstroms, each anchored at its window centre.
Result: -0.02 mag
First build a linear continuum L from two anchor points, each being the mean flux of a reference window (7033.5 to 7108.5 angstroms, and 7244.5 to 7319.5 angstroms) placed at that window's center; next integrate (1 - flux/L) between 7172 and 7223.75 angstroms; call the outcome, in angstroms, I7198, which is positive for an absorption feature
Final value -0.5 angstroms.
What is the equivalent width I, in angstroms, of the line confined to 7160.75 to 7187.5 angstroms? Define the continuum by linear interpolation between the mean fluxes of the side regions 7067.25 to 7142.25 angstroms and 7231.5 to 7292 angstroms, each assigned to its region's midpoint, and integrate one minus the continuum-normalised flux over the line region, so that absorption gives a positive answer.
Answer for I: -1.1 angstroms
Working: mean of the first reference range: 3.84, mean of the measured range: 4.05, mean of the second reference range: 3.95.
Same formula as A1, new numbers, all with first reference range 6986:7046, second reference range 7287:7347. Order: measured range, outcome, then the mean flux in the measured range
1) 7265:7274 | -0.03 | 4.05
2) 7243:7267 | -0.01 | 3.96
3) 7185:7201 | 0.01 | 3.92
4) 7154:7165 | -0.01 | 3.99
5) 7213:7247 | 0.00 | 3.95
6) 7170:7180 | -0.04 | 4.09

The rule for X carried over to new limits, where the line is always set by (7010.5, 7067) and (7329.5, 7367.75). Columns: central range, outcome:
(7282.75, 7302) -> 0.036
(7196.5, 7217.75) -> 0.013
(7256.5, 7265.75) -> -0.018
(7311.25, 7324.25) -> 0.013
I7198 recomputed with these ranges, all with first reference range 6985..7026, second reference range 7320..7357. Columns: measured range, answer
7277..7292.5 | 0.1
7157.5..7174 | -0.3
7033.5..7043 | -0.5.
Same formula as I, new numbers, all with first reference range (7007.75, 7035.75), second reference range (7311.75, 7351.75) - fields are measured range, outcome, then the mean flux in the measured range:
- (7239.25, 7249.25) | 0.2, 3.86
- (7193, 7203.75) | 0.1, 3.89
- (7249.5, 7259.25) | 0.0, 3.91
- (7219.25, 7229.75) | -0.2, 4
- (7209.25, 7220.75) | -0.1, 3.96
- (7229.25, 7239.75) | 0.0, 3.94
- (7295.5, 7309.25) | -0.3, 3.99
